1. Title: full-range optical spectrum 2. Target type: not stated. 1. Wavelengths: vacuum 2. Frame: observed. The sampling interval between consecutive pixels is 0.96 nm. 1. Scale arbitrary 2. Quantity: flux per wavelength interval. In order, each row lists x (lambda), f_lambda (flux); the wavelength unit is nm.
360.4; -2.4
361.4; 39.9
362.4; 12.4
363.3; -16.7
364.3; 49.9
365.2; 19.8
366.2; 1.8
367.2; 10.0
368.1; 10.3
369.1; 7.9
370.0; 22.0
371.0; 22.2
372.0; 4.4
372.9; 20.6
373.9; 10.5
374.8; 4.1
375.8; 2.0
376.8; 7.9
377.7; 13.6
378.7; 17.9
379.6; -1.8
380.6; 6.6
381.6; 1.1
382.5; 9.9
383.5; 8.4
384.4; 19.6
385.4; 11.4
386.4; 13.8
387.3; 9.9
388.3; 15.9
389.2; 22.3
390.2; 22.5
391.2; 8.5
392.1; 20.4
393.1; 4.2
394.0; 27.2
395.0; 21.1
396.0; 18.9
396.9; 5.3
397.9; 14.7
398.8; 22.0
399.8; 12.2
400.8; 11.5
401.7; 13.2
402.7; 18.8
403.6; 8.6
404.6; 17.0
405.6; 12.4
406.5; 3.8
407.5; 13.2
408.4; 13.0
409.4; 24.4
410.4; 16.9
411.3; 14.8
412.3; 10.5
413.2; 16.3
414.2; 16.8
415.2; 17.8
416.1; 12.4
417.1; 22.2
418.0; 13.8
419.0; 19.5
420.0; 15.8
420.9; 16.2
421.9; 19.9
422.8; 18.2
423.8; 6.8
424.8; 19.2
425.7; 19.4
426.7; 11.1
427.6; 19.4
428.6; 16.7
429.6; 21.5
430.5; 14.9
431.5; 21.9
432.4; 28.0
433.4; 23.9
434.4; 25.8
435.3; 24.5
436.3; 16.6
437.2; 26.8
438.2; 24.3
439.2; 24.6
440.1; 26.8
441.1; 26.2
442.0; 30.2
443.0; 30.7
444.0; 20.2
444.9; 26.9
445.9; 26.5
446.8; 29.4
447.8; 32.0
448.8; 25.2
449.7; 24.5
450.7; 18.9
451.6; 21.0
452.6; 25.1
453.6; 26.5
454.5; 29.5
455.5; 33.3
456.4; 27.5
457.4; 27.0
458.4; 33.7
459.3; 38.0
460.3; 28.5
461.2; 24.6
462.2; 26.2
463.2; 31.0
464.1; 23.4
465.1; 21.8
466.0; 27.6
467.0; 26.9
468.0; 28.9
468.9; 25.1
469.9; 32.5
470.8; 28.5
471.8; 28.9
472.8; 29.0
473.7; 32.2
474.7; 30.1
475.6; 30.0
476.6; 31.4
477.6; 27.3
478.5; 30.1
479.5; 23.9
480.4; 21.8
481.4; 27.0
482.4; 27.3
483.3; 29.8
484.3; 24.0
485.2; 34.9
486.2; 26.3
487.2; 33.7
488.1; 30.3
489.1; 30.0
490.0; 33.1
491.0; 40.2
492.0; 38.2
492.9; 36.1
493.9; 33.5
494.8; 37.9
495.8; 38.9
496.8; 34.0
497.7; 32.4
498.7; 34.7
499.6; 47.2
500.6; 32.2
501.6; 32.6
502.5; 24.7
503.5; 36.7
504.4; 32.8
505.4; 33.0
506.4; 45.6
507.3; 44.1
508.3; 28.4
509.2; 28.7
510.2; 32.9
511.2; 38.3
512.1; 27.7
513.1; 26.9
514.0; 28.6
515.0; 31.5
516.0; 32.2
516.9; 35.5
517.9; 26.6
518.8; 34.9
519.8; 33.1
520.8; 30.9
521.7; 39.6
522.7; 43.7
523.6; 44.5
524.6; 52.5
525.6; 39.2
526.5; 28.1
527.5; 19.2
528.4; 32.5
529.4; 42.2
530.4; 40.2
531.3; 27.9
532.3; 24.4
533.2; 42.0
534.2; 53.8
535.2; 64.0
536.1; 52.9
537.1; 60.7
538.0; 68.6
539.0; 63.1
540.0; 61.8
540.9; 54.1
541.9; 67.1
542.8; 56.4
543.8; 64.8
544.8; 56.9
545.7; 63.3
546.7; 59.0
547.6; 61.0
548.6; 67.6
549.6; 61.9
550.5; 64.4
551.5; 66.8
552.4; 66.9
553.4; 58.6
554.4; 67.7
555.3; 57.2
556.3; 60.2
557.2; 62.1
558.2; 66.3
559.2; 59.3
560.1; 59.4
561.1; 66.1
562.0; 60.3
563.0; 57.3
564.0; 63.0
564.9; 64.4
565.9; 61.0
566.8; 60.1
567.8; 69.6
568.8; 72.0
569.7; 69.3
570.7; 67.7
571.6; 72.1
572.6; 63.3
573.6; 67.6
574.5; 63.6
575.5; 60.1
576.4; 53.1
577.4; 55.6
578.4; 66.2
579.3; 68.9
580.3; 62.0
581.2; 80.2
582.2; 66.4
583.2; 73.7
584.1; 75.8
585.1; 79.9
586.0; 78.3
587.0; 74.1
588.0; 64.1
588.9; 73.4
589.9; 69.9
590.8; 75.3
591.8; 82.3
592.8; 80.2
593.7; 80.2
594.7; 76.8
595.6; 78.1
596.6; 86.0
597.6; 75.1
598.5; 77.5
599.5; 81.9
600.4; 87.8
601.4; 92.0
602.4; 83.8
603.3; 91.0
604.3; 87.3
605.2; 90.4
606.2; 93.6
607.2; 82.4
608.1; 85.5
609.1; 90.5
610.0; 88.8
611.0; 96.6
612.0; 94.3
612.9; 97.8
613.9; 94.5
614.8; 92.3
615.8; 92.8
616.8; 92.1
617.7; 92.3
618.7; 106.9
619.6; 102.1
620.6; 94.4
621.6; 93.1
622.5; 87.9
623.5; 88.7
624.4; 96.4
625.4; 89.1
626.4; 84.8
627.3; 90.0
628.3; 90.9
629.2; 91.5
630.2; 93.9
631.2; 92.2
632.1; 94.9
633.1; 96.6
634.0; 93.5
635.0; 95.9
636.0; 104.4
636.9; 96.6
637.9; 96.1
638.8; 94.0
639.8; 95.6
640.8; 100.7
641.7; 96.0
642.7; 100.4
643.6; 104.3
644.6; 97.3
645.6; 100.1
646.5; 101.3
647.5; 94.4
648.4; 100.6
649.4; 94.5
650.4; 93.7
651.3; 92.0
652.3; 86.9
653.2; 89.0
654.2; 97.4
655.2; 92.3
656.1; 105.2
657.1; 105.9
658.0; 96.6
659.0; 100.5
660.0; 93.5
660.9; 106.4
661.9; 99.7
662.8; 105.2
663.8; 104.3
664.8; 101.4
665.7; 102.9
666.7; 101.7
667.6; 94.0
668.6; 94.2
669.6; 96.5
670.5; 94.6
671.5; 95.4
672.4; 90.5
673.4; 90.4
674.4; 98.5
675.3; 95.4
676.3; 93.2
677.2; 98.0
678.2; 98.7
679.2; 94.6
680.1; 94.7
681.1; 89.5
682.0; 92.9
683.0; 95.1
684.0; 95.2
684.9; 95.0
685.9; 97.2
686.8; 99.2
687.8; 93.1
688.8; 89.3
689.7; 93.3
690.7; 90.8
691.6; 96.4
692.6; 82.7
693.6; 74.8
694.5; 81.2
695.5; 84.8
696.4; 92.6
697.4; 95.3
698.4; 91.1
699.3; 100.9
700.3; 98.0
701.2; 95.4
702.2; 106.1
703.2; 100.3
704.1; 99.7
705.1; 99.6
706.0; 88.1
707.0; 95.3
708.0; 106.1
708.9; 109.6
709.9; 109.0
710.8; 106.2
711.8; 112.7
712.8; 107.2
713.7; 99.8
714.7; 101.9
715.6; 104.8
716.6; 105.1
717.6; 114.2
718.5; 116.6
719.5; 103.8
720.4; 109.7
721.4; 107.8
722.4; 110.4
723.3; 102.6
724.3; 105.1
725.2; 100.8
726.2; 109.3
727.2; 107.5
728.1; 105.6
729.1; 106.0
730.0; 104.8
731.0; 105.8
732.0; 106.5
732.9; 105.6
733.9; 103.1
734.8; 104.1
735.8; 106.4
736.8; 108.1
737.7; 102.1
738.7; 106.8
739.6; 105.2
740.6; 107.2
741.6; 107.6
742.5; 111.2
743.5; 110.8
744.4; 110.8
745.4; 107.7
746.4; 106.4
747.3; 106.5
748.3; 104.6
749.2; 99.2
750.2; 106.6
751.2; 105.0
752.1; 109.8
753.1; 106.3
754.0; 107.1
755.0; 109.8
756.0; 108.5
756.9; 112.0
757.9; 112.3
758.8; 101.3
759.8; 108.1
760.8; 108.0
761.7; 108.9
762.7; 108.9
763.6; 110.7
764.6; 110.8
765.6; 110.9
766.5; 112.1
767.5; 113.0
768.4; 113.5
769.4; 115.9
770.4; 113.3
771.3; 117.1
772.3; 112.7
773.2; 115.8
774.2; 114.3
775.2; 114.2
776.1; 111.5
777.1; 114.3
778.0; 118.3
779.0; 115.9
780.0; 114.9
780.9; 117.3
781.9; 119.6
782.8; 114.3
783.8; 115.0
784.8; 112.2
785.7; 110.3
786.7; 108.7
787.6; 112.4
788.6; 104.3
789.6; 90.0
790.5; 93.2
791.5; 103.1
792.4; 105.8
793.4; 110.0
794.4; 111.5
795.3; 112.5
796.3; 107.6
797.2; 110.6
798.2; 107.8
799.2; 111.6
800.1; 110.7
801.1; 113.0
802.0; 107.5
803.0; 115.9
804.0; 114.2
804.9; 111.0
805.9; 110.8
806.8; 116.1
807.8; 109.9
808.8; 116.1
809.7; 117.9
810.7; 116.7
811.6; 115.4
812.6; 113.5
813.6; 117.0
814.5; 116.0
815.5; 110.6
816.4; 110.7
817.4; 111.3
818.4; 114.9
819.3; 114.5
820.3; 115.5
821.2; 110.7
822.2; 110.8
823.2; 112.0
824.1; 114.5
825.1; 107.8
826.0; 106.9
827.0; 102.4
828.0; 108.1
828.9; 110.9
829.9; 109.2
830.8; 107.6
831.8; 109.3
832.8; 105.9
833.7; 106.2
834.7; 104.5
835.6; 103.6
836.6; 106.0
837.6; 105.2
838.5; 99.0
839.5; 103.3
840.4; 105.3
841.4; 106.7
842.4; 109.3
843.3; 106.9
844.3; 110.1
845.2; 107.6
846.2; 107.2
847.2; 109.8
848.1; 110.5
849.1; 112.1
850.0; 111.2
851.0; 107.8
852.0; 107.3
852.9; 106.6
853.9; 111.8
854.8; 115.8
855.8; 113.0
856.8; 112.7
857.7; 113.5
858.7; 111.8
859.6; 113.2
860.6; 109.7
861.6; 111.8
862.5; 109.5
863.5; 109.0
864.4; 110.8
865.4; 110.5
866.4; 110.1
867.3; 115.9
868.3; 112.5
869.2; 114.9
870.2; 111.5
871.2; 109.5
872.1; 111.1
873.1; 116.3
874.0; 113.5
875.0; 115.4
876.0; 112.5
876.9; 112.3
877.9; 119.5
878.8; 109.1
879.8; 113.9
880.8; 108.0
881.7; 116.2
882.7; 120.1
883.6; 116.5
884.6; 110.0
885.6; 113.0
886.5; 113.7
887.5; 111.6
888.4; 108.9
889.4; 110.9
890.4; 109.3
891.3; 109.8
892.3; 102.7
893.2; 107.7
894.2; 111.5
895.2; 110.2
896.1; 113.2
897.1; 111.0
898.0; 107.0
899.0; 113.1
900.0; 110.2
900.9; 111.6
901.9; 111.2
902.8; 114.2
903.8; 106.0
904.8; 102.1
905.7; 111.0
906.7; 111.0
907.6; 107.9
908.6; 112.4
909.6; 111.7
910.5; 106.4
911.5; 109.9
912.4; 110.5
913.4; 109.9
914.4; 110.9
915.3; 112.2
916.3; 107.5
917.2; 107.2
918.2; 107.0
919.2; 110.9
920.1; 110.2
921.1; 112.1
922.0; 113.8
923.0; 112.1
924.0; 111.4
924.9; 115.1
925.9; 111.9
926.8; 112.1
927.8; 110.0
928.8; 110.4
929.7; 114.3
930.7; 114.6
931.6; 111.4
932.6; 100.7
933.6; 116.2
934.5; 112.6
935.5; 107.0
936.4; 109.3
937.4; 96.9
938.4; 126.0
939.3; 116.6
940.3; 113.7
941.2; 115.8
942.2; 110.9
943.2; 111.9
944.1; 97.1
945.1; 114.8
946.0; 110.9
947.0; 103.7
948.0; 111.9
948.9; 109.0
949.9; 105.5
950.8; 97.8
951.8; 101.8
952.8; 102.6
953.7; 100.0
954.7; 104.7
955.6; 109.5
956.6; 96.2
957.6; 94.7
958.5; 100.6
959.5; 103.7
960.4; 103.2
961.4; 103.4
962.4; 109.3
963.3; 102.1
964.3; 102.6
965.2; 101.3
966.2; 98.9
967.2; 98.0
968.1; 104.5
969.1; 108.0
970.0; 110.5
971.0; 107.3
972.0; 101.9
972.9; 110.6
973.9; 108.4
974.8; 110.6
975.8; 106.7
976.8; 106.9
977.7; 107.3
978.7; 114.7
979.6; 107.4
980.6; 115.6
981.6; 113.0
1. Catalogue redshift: 0.340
